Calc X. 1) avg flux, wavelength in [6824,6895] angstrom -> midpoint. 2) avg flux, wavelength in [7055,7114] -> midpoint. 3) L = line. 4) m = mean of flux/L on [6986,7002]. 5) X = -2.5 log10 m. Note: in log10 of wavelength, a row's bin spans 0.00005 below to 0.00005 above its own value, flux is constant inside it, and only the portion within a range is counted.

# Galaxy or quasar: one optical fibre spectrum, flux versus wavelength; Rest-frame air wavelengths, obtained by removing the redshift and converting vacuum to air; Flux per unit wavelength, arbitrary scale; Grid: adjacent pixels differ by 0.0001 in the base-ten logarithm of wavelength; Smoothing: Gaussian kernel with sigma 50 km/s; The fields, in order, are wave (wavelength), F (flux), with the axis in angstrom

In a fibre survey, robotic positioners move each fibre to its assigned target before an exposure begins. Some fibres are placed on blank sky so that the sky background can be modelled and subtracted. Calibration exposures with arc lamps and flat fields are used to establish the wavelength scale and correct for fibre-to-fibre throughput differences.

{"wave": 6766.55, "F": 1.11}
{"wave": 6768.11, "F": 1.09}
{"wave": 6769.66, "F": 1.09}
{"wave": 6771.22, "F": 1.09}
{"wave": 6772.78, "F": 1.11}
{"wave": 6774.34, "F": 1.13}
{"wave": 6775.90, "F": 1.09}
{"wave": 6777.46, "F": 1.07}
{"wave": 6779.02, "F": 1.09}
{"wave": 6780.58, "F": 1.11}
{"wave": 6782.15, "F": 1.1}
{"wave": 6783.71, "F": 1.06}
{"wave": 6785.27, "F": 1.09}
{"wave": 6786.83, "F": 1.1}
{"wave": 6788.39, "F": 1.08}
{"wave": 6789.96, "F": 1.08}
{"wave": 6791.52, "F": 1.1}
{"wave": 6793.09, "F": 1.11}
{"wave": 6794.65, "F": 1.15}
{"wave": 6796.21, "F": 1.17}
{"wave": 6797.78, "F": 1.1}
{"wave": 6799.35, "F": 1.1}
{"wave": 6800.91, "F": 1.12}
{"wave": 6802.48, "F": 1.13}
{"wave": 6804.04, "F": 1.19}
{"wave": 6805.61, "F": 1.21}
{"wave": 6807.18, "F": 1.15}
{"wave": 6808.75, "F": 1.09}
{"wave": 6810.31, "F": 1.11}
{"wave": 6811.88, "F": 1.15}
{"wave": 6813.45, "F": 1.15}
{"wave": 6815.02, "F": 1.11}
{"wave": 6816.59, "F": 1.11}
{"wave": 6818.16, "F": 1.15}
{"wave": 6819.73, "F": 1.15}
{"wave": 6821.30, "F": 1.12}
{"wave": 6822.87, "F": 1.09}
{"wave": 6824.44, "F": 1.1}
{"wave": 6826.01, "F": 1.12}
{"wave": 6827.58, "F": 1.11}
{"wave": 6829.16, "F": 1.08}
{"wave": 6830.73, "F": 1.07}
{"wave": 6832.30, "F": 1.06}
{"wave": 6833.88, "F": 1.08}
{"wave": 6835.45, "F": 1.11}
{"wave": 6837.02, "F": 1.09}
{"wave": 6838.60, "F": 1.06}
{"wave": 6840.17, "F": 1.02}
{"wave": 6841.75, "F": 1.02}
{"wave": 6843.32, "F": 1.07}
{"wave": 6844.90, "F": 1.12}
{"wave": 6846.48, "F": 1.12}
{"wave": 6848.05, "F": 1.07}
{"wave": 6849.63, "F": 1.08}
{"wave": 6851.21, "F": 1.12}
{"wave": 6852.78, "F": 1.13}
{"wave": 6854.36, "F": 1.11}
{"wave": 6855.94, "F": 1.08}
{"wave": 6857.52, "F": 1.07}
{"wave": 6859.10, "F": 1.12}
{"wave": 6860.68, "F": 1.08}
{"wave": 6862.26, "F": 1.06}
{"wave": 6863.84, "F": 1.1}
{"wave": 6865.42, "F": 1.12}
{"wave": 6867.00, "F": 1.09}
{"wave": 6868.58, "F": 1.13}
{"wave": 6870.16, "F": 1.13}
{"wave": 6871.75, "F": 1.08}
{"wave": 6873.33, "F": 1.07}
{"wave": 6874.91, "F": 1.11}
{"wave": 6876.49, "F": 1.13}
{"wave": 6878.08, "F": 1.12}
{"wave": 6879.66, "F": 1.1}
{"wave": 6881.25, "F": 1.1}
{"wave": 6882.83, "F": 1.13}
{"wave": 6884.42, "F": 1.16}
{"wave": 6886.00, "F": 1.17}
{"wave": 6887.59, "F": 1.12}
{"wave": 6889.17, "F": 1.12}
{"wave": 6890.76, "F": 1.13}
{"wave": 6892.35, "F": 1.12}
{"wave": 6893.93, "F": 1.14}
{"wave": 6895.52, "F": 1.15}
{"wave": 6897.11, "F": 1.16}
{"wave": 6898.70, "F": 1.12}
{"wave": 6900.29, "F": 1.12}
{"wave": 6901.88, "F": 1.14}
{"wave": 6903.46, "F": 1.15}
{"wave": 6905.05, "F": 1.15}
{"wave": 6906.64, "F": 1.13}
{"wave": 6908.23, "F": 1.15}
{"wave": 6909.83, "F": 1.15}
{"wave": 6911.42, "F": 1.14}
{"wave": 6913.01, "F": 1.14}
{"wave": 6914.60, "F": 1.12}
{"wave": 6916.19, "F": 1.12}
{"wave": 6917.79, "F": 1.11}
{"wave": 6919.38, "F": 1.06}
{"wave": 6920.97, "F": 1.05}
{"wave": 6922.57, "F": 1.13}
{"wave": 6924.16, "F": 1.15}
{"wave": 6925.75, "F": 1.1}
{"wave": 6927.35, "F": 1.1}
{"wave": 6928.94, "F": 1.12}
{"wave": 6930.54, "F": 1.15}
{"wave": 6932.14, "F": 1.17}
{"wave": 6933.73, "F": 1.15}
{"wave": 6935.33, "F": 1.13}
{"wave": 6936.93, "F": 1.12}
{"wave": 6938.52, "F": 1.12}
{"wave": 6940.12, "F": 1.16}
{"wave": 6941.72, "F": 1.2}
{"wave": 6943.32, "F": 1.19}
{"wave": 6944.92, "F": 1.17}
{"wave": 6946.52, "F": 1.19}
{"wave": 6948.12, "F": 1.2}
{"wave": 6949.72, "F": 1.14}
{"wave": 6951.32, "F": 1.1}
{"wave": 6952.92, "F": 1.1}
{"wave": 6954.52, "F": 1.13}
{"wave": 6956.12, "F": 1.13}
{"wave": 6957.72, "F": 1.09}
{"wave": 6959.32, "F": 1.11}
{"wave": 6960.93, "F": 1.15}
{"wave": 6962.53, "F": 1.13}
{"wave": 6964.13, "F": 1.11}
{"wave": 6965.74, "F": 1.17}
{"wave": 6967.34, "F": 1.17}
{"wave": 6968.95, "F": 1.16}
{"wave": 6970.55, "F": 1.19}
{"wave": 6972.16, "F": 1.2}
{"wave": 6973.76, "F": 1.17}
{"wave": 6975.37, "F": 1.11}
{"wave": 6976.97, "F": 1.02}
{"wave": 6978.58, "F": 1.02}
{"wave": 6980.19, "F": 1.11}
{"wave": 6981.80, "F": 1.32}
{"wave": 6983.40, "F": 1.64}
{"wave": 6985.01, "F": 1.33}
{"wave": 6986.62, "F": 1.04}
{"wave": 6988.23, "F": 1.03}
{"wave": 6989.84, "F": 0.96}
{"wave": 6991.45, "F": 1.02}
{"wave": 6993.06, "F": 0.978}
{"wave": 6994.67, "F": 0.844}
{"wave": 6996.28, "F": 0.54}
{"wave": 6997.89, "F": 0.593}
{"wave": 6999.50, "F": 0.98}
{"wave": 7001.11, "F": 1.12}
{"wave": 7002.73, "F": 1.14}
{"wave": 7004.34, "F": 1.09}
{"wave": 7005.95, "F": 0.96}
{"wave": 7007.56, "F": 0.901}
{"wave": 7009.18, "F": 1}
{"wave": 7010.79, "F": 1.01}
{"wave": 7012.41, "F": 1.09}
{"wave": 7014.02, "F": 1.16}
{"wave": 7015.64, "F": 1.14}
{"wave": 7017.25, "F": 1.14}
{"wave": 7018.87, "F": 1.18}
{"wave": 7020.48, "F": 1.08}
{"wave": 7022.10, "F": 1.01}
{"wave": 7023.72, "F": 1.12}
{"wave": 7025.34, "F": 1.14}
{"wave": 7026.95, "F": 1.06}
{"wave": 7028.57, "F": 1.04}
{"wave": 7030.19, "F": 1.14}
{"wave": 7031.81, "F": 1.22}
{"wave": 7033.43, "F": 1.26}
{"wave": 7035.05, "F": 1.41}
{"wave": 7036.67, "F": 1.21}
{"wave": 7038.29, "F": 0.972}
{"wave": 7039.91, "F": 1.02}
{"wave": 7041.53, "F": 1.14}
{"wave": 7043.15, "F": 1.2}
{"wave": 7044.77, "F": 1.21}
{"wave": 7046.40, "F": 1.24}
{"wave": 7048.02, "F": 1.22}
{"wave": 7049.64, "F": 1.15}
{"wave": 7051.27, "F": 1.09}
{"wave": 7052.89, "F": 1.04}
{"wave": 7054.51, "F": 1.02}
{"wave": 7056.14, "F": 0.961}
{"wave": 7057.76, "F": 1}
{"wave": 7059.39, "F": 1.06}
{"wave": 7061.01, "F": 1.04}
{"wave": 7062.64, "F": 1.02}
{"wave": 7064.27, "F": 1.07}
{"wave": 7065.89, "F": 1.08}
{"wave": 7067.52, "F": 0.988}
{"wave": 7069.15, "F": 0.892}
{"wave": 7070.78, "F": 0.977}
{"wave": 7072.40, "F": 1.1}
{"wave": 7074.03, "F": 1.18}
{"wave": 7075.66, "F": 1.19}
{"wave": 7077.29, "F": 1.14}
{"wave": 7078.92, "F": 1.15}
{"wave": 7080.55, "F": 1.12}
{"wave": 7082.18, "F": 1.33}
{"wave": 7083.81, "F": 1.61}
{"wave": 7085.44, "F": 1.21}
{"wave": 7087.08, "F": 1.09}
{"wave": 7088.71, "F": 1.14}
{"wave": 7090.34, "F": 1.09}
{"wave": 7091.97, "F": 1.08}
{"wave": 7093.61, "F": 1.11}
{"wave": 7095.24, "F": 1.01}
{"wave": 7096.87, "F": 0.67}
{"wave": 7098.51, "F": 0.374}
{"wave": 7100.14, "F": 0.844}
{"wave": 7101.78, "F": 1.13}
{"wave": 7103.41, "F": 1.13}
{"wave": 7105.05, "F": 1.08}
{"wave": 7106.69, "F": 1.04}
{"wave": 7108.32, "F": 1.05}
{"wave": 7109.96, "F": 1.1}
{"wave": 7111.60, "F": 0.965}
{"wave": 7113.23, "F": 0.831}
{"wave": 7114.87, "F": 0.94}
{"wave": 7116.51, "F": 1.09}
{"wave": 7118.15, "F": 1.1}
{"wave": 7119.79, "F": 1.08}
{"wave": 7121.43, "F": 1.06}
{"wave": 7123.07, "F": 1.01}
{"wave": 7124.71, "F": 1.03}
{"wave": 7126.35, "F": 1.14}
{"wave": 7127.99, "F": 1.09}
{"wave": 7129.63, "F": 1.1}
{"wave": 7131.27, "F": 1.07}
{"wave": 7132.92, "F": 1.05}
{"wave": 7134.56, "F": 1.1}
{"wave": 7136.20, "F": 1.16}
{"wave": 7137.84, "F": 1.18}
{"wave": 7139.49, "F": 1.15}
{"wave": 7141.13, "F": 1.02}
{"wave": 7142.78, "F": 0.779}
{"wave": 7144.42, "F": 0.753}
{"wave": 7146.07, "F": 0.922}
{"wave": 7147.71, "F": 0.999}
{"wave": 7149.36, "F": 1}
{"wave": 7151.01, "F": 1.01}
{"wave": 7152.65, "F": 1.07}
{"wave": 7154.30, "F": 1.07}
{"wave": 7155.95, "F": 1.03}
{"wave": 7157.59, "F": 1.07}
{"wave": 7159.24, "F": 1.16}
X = 0.18 mag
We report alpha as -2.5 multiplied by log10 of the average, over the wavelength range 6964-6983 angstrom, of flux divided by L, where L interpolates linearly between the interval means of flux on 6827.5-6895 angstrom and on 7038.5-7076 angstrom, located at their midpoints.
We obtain -0.07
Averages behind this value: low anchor 1.1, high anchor 1.08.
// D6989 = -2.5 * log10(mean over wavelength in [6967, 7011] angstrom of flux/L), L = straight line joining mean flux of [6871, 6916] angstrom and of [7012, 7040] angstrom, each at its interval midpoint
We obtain 0.08 mag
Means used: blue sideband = 1.13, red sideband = 1.14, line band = 1.06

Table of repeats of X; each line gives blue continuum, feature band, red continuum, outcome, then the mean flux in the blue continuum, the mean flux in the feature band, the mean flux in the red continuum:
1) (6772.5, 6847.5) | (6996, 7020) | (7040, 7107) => 0.07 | 1.11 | 1.01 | 1.08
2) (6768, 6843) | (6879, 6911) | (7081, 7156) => -0.05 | 1.11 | 1.14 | 1.04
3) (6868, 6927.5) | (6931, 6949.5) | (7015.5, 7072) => -0.04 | 1.12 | 1.16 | 1.1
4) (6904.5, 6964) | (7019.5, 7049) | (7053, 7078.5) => -0.08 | 1.13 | 1.15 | 1.05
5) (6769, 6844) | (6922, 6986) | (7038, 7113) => -0.07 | 1.11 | 1.16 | 1.07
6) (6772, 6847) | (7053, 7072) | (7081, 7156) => 0.04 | 1.11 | 1.01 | 1.04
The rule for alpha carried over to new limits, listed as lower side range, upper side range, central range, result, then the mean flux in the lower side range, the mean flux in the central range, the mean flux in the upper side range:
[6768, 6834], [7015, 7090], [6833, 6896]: 0.012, 1.11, 1.1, 1.13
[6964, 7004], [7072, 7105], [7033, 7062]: -0.040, 1.08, 1.12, 1.08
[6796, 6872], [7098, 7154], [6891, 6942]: -0.050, 1.11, 1.13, 1.02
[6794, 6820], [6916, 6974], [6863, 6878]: 0.030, 1.14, 1.11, 1.14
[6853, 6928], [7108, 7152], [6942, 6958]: -0.050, 1.12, 1.15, 1.03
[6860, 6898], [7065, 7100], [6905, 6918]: -0.023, 1.12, 1.13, 1.07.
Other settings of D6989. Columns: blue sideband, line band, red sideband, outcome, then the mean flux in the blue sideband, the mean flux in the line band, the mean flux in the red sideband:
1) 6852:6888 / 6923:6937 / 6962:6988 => 0.015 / 1.11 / 1.13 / 1.18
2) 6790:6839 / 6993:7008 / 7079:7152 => 0.174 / 1.12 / 0.912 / 1.04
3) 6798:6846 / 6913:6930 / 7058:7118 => -0.021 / 1.11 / 1.11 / 1.05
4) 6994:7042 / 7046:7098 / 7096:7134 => -0.067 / 1.06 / 1.09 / 1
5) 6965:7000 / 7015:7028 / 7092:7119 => -0.068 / 1.07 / 1.11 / 0.97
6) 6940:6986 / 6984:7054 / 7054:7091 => 0.059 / 1.17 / 1.08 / 1.11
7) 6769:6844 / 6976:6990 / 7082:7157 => -0.101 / 1.11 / 1.17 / 1.04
